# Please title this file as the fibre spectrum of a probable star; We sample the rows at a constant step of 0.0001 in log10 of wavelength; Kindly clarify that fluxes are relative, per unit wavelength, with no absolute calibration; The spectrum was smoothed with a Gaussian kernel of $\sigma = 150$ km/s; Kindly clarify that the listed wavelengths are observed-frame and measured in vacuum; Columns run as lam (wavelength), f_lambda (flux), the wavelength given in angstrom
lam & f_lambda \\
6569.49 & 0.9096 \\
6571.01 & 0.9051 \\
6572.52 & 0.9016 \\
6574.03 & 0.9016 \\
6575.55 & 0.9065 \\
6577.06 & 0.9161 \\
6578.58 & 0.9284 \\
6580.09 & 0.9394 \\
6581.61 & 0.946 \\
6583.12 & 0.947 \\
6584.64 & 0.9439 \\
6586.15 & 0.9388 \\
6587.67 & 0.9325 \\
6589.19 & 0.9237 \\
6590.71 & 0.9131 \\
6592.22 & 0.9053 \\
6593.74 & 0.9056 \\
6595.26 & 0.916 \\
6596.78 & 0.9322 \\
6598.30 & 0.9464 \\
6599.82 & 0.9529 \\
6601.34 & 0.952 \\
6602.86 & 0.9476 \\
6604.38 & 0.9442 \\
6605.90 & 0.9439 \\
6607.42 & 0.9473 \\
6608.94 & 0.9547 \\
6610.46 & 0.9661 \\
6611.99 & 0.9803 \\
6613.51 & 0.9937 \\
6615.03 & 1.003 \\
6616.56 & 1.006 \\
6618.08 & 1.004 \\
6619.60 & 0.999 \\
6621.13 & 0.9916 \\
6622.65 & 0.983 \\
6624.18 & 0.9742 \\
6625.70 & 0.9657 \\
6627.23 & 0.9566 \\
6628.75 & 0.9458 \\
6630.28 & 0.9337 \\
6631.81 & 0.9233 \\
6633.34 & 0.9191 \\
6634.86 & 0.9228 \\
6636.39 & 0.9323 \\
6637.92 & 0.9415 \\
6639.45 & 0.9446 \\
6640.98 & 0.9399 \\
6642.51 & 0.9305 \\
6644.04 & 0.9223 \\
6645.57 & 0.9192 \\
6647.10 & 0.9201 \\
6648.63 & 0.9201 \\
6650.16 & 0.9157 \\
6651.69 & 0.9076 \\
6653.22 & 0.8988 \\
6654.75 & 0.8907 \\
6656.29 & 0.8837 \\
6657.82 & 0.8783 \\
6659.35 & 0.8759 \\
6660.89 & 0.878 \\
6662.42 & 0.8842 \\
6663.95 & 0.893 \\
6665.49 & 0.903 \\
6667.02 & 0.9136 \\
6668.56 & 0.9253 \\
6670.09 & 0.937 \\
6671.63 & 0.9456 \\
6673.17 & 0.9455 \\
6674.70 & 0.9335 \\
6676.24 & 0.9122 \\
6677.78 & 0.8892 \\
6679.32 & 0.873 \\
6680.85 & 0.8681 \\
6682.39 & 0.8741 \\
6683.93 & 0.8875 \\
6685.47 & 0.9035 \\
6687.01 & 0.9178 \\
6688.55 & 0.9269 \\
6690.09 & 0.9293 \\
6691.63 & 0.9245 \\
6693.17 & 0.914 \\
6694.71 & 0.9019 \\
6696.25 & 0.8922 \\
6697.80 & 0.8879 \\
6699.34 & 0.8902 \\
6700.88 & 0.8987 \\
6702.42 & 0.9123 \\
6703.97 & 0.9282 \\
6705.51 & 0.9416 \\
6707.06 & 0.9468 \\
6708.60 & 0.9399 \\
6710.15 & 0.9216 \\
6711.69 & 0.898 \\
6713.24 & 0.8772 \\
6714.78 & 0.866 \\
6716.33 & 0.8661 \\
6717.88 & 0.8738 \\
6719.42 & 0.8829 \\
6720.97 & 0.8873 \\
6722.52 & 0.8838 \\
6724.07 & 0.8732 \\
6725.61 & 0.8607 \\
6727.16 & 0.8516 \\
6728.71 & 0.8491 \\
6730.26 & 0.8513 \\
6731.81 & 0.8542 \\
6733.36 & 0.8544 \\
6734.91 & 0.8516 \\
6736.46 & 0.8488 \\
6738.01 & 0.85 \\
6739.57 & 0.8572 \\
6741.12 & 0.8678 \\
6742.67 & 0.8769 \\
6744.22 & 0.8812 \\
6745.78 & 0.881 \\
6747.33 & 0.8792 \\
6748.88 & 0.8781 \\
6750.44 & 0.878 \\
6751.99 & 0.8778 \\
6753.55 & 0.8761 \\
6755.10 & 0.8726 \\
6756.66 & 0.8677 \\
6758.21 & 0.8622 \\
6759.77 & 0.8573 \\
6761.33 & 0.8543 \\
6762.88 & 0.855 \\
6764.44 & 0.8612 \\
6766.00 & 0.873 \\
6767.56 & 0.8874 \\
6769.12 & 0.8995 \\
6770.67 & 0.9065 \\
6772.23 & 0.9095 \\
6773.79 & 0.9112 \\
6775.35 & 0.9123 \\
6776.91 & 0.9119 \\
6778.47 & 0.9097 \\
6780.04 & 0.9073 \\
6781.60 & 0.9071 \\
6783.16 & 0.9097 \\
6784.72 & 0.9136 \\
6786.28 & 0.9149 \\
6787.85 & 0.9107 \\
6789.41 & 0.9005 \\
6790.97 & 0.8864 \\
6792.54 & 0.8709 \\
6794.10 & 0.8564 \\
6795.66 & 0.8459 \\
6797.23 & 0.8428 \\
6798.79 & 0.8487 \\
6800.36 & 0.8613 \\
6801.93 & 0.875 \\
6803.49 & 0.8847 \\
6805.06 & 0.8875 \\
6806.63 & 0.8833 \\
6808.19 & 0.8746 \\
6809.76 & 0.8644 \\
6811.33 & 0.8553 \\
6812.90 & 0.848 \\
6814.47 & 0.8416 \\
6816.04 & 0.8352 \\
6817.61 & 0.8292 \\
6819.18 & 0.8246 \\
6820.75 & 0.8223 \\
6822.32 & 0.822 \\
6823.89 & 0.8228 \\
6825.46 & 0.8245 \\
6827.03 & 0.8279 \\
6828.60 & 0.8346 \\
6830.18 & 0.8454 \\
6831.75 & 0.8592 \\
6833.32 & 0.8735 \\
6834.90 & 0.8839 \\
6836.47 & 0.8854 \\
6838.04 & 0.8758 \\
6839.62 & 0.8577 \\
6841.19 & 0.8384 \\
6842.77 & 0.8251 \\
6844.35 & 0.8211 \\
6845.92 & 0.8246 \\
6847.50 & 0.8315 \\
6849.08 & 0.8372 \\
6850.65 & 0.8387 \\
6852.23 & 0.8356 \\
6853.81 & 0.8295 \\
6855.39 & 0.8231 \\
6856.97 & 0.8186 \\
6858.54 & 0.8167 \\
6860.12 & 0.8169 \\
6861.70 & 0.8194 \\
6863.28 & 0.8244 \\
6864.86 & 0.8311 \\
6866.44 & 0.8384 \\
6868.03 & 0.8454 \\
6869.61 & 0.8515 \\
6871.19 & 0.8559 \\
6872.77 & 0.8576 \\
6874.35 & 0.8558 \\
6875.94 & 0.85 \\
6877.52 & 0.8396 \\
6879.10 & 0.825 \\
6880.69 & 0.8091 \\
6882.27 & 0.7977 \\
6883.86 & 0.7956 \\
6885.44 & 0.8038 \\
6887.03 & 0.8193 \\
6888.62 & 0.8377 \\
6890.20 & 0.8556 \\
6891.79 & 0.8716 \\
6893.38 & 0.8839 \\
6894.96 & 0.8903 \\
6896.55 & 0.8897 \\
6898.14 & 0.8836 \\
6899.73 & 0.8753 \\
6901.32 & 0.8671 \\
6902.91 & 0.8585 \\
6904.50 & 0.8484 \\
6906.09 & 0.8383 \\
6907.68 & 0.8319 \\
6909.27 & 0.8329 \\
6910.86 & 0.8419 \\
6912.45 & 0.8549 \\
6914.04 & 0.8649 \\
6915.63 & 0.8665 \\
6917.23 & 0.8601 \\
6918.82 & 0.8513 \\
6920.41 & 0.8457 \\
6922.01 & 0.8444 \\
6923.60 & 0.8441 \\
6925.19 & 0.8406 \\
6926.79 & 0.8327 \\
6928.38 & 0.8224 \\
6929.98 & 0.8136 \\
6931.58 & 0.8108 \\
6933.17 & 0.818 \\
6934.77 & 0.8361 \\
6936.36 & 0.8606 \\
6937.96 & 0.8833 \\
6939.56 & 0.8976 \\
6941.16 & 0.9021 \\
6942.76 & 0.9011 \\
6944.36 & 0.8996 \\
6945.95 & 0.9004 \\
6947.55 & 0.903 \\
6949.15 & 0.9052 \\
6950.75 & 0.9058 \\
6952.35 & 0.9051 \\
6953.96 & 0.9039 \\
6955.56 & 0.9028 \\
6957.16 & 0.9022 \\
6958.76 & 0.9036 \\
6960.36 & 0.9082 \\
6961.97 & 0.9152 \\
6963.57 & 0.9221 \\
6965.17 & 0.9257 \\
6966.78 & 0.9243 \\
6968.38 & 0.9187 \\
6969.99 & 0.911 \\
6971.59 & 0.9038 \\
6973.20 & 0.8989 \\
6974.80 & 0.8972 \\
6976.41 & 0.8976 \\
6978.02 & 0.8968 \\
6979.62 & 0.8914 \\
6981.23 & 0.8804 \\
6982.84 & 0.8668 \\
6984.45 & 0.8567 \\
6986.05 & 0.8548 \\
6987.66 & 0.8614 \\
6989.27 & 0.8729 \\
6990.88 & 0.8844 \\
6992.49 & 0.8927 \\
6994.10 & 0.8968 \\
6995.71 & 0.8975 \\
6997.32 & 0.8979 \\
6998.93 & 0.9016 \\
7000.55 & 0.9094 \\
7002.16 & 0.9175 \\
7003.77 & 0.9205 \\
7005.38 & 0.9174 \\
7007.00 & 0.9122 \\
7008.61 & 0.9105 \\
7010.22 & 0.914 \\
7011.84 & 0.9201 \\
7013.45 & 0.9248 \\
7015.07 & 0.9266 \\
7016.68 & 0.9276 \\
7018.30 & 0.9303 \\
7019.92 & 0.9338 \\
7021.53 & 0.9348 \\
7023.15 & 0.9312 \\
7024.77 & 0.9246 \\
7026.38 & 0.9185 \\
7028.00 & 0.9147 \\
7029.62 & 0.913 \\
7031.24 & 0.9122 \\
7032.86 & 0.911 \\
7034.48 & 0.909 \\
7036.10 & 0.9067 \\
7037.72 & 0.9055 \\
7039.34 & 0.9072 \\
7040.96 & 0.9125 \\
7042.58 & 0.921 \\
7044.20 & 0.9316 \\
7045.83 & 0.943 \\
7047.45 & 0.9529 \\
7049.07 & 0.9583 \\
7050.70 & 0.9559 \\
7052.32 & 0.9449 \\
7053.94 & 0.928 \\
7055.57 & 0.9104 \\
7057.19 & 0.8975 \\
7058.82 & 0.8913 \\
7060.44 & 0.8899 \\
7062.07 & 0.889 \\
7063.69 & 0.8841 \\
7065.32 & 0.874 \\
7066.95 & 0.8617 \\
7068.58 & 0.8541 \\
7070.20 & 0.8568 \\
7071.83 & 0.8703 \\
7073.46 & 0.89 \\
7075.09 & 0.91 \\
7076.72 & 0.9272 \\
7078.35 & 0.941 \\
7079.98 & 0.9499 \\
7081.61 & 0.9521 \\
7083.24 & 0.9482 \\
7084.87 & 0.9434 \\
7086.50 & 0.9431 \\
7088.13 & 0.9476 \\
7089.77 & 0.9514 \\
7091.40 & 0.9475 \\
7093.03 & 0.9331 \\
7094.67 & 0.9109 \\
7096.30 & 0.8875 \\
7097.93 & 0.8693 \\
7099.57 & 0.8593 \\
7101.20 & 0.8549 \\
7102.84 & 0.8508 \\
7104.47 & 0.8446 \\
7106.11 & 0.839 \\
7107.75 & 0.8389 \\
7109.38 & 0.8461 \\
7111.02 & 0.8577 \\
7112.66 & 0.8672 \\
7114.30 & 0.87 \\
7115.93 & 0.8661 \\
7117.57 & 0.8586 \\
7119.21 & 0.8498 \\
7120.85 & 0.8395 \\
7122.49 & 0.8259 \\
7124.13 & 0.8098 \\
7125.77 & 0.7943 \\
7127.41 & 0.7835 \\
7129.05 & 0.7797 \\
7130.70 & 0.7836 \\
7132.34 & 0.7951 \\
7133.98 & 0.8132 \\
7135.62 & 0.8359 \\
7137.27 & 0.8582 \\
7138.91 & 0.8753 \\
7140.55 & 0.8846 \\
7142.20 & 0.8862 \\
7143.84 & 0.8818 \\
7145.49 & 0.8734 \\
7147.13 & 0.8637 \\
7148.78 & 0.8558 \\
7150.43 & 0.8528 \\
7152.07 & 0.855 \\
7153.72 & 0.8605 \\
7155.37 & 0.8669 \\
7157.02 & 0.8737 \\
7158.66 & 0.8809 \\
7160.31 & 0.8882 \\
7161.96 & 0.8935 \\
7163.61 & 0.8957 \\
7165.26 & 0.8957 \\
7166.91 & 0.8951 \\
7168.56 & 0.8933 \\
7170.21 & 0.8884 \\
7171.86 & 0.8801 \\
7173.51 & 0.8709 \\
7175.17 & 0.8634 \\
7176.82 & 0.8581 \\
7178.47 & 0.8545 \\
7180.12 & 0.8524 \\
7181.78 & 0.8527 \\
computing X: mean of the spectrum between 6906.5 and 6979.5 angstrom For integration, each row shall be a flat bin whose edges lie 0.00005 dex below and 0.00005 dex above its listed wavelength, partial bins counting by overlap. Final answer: 0.878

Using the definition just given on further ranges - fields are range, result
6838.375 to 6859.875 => 0.831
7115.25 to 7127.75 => 0.83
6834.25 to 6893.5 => 0.837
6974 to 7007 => 0.891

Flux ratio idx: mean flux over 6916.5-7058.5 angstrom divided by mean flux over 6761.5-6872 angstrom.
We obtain 1.0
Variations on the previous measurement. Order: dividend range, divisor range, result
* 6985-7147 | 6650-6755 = 1.00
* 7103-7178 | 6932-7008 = 0.96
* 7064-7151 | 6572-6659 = 0.93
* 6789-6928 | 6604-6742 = 0.93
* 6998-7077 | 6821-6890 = 1.09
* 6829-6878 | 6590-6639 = 0.88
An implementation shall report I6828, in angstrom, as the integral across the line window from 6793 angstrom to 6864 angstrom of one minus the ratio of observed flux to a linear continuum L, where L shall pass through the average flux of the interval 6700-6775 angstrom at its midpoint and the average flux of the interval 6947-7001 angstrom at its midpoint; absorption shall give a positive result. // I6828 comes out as 3.4 angstrom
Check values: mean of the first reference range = 0.88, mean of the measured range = 0.845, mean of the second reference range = 0.897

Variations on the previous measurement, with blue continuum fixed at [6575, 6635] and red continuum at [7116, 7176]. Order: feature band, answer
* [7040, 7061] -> -1.3 angstrom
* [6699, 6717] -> 0.5 angstrom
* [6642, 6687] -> 1.7 angstrom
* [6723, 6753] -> 2.0 angstrom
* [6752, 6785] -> 1.2 angstrom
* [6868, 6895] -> 1.8 angstrom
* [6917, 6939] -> 1.3 angstrom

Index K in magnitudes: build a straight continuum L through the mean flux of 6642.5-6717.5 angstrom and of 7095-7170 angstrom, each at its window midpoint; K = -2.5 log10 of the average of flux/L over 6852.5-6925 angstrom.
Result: 0.05 mag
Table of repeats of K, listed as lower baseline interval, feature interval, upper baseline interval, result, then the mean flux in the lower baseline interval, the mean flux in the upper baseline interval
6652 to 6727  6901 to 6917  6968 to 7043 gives 0.066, 0.9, 0.906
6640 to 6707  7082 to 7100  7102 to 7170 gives -0.079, 0.908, 0.853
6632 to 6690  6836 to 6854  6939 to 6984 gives 0.080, 0.91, 0.903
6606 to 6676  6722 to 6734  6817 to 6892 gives 0.044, 0.936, 0.836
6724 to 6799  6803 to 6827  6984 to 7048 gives 0.047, 0.877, 0.911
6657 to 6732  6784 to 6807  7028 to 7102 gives 0.028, 0.898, 0.912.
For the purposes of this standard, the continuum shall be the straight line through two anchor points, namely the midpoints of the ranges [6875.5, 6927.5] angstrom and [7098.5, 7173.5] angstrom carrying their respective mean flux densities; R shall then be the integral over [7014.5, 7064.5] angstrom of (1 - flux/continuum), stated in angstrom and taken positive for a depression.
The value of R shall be -4.0 angstrom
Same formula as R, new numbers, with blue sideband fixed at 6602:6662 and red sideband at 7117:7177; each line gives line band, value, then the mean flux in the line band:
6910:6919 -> 0.38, 0.857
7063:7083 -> -0.72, 0.899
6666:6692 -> 0.59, 0.912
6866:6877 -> 0.62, 0.85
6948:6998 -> -0.70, 0.897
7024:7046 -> -1.05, 0.916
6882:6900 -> 0.94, 0.851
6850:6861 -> 0.96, 0.825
